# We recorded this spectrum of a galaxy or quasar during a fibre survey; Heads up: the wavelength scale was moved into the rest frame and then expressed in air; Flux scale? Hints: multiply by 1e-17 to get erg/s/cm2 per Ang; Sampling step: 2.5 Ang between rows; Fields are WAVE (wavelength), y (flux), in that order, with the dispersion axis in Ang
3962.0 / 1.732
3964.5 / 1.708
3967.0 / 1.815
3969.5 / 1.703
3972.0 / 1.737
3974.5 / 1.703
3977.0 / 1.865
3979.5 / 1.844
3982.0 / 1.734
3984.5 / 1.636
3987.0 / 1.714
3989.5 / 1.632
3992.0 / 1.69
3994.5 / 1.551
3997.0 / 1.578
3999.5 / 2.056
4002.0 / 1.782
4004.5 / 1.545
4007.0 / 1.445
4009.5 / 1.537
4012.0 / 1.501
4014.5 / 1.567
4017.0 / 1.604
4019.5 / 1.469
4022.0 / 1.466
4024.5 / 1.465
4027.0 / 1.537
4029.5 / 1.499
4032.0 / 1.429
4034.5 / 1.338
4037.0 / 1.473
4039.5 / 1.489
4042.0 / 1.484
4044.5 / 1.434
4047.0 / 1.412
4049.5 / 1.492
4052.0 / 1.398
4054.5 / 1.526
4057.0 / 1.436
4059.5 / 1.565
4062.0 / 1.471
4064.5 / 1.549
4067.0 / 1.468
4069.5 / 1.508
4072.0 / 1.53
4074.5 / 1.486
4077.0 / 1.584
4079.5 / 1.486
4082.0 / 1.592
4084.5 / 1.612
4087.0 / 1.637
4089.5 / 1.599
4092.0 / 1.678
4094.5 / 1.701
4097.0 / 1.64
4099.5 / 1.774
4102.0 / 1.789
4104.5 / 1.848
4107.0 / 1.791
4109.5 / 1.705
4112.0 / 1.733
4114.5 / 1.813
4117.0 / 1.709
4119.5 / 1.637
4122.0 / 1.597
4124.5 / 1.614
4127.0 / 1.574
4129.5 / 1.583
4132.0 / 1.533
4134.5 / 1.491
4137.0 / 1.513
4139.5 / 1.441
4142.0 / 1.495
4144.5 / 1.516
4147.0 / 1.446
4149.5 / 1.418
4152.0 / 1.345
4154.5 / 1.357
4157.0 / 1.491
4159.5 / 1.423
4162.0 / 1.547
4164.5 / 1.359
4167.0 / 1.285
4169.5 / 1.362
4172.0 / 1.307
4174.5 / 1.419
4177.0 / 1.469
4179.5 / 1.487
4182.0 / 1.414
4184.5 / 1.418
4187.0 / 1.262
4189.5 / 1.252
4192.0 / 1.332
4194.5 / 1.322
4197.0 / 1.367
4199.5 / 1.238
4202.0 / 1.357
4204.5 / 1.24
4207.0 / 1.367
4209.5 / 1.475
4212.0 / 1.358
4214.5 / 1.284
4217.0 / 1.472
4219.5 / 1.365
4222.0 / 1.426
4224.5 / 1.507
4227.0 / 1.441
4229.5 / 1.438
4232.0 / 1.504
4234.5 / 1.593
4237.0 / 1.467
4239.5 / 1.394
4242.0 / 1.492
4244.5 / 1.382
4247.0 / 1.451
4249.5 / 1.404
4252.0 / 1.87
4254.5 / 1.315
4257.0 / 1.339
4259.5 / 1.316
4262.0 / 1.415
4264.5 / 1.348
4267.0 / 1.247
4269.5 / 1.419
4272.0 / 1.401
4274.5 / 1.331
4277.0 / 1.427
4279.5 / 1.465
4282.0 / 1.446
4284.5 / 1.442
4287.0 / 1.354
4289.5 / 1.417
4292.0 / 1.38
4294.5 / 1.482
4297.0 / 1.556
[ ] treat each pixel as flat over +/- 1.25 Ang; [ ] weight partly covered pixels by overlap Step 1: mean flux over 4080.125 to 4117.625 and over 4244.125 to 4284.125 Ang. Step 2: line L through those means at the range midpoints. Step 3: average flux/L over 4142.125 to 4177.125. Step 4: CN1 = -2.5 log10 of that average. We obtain 0.13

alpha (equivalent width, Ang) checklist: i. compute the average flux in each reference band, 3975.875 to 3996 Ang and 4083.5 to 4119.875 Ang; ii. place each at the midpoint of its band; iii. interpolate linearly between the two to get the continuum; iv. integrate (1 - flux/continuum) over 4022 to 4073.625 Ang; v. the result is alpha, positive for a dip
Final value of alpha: 7.1 Ang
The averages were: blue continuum 1.71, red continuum 1.71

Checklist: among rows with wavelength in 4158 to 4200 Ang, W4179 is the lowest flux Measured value 1.238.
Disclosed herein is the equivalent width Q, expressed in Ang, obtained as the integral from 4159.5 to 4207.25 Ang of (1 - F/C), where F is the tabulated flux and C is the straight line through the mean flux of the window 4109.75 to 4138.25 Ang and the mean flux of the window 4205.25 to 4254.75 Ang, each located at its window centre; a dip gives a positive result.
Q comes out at 5.2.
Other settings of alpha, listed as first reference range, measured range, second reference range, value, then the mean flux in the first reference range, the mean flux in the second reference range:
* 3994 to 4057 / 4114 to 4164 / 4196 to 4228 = -3.0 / 1.52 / 1.38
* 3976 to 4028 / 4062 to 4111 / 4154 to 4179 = -3.7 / 1.63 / 1.41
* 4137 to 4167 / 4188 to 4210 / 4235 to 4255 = 2.1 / 1.44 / 1.48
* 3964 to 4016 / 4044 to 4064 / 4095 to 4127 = 2.7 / 1.68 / 1.71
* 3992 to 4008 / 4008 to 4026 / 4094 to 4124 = 1.7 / 1.67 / 1.73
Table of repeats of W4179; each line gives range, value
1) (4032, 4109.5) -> 1.338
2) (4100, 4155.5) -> 1.345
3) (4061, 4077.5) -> 1.468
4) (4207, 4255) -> 1.284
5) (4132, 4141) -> 1.441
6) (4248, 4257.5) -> 1.315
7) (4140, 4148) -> 1.446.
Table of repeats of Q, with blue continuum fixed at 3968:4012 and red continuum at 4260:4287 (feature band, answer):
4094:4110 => -1.9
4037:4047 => 1.0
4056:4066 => 0.7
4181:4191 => 1.0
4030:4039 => 1.2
